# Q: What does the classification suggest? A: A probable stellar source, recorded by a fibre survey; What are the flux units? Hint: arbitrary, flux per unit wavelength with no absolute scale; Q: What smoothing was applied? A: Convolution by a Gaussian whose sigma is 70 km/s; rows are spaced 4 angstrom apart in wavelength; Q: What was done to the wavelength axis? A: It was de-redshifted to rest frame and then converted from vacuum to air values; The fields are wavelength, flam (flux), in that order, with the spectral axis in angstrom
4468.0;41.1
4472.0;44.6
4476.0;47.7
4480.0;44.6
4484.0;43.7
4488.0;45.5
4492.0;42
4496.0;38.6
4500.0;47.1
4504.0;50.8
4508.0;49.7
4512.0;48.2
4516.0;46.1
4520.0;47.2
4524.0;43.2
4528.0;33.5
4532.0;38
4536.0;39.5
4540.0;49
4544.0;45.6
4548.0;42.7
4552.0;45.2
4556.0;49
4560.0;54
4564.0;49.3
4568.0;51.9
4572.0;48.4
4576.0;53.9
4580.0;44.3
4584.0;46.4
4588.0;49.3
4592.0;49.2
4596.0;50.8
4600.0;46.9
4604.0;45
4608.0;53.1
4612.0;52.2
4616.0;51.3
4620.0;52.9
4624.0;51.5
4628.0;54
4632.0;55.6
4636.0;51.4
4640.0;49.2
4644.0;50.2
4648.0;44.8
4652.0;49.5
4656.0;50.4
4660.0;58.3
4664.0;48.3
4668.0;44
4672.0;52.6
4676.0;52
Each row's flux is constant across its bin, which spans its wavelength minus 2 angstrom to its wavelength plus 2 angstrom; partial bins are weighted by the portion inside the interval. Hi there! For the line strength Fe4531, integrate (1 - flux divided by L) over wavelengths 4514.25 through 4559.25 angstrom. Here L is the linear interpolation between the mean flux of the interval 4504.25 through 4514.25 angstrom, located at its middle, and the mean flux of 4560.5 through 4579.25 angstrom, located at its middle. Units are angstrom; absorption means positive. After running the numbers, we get 5.5 angstrom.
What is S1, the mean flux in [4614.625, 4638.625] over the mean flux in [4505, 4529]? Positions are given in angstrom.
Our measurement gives 1.16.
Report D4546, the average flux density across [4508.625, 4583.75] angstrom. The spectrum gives 46.1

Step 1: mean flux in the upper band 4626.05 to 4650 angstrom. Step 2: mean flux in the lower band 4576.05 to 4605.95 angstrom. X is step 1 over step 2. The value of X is 1.1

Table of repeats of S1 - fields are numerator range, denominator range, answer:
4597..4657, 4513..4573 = 1.11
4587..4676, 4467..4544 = 1.14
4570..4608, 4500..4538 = 1.10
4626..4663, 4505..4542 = 1.17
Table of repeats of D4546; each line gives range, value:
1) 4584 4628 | 50.2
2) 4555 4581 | 50.4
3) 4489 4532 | 44.4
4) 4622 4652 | 50.9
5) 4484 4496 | 42.9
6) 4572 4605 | 48.3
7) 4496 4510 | 47.7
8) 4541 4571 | 48.3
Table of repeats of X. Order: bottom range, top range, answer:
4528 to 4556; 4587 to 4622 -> 1.16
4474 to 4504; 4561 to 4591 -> 1.10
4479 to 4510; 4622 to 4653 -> 1.12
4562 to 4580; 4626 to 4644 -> 1.04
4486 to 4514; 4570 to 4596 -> 1.06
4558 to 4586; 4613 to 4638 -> 1.06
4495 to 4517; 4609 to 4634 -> 1.12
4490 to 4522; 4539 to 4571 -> 1.05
